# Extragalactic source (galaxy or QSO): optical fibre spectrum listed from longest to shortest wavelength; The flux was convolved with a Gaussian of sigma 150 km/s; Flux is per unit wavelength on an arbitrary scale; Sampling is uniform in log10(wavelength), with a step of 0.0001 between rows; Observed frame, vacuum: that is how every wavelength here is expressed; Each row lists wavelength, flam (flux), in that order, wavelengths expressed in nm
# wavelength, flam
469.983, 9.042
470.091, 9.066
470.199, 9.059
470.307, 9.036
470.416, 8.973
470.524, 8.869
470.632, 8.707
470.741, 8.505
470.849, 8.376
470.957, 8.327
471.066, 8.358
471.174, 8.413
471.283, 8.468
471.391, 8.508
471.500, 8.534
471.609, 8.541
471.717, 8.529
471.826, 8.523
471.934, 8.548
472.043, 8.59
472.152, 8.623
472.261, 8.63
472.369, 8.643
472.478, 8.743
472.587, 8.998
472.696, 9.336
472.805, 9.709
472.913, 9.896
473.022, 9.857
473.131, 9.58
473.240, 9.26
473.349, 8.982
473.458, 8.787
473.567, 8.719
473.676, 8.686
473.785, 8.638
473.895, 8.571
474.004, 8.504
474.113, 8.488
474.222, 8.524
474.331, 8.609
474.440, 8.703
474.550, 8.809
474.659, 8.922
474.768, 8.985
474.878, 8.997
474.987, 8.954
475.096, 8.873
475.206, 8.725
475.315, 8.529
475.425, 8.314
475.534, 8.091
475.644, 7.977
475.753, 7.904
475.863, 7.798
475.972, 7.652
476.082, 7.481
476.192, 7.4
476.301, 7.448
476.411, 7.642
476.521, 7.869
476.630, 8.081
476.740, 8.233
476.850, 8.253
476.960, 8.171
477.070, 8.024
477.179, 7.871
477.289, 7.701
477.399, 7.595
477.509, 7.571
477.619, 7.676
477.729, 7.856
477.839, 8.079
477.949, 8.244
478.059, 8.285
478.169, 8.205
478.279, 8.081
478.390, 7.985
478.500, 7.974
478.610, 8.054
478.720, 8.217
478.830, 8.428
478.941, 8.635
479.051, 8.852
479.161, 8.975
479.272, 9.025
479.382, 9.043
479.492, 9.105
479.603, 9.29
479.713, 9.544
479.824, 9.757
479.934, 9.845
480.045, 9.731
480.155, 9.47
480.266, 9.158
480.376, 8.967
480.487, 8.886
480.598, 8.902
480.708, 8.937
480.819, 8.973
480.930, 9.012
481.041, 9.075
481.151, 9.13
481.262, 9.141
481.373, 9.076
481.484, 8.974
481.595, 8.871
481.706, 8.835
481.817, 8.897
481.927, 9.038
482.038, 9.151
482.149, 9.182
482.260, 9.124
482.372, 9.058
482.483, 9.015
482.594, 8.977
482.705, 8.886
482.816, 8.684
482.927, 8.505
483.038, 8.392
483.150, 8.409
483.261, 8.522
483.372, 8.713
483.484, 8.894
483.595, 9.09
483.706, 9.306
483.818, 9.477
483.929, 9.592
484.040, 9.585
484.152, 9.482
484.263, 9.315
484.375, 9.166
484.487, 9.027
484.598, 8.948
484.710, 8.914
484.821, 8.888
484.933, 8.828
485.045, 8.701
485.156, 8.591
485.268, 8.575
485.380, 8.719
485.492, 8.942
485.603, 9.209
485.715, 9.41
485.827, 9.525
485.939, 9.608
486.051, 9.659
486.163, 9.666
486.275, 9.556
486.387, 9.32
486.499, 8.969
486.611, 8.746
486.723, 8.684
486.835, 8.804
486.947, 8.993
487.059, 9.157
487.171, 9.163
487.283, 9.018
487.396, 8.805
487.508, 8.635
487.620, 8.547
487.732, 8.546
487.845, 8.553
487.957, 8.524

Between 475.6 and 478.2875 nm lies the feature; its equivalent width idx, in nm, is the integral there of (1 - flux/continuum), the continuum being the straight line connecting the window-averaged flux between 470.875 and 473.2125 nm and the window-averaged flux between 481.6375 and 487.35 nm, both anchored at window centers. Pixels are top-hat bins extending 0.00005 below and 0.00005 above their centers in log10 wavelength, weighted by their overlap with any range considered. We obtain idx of 0.31 nm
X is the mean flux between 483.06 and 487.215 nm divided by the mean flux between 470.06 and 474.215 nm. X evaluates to 1.0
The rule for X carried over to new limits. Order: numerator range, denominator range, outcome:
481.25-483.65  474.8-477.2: 1.09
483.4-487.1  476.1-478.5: 1.15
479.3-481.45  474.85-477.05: 1.14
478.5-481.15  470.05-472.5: 1.05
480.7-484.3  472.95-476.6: 1.06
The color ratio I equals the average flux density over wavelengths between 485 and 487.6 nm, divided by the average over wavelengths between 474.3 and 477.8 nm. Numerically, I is 1.11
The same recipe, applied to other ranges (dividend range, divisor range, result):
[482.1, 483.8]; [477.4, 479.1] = 1.09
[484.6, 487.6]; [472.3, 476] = 1.03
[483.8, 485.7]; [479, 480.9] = 0.98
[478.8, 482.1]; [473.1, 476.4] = 1.07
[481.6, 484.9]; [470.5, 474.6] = 1.03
